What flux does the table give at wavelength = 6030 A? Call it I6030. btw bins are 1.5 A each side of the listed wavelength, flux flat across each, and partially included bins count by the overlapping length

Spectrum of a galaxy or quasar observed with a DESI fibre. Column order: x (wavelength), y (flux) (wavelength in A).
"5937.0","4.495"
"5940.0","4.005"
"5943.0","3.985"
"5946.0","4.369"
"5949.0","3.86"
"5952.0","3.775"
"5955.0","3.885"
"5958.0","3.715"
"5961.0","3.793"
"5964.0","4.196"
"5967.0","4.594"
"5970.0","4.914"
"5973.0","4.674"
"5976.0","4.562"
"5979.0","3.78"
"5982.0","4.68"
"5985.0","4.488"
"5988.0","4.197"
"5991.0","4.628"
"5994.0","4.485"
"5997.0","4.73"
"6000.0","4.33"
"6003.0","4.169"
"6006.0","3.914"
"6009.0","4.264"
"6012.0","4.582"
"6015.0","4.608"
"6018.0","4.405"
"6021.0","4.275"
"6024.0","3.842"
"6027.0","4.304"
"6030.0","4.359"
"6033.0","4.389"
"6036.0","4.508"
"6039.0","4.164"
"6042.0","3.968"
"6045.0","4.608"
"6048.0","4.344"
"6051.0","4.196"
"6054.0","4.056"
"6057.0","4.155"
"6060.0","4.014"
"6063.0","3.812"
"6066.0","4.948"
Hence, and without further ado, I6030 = 4.359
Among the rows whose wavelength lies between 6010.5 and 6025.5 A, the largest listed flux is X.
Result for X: 4.608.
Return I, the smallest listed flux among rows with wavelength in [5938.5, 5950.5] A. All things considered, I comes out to 3.86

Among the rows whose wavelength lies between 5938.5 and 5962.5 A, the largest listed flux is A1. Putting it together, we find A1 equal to 4.369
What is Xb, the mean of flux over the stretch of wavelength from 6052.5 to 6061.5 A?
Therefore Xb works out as 4.07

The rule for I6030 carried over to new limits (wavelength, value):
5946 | 4.369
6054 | 4.056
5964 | 4.196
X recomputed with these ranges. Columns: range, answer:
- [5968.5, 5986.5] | 4.914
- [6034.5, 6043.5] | 4.508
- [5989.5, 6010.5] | 4.73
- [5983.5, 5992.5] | 4.628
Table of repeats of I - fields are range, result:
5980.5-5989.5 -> 4.197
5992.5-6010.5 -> 3.914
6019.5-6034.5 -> 3.842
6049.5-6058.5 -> 4.056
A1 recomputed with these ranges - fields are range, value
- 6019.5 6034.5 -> 4.389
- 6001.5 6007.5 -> 4.169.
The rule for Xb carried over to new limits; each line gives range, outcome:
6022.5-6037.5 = 4.28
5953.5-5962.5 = 3.8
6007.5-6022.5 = 4.43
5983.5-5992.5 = 4.44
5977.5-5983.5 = 4.23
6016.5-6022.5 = 4.34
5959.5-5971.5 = 4.37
